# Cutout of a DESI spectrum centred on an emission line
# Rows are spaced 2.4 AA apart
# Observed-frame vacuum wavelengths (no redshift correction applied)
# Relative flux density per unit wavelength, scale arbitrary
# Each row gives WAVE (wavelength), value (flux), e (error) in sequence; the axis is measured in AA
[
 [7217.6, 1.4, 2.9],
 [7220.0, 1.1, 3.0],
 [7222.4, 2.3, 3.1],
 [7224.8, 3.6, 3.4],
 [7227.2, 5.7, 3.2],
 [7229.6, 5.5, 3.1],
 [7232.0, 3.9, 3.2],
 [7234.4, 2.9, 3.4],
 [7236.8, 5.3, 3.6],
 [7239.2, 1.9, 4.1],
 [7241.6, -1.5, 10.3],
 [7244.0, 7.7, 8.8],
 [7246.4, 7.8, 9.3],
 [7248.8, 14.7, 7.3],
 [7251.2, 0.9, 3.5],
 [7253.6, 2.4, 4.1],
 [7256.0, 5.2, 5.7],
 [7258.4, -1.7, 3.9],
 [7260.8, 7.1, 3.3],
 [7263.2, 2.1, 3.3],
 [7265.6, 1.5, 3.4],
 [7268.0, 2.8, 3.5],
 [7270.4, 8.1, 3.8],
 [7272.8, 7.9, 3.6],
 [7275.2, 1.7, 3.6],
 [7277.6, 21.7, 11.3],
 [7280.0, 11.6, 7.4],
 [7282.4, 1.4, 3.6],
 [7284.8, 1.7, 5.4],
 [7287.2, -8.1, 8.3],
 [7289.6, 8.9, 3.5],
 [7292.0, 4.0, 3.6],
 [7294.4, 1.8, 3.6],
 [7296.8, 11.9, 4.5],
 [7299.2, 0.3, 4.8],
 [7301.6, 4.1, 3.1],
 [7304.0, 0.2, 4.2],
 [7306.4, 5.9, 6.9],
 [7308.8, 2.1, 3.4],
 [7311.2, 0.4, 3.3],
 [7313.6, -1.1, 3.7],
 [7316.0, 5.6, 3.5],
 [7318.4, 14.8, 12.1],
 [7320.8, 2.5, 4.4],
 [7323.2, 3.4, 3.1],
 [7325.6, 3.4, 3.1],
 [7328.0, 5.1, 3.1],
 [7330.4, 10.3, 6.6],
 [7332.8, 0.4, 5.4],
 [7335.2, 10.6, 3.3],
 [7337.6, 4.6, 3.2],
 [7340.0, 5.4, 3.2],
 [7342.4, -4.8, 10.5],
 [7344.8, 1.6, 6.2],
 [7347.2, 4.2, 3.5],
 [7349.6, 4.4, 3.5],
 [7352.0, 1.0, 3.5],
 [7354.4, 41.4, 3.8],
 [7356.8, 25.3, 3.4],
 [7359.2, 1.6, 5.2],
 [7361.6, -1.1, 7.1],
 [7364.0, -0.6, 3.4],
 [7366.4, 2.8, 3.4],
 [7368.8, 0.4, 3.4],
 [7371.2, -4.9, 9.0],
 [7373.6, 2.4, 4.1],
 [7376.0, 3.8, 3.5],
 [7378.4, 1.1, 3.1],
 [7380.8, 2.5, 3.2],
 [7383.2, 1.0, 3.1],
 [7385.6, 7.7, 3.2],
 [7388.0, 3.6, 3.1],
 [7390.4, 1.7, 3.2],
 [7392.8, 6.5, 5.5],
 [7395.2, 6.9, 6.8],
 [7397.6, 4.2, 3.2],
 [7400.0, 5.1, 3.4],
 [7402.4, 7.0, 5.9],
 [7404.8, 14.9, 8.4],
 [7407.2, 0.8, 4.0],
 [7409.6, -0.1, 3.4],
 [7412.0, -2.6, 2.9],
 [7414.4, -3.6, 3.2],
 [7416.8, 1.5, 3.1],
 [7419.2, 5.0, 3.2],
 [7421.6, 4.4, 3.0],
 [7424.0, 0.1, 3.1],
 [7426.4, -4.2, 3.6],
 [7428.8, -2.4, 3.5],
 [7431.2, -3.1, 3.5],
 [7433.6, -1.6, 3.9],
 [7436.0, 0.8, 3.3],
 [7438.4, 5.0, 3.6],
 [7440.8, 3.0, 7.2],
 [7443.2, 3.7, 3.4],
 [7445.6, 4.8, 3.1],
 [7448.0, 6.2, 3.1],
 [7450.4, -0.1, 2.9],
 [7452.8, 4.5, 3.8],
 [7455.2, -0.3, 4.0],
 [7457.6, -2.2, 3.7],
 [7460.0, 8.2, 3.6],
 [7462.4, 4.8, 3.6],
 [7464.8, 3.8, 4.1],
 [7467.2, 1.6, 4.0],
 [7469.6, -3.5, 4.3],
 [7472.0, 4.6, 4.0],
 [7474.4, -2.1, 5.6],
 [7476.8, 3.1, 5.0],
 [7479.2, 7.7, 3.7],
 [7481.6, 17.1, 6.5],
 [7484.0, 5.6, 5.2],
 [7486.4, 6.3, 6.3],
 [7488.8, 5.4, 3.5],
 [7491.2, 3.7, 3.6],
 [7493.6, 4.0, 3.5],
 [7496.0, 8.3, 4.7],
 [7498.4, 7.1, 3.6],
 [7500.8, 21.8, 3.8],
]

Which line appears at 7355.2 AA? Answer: H-beta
